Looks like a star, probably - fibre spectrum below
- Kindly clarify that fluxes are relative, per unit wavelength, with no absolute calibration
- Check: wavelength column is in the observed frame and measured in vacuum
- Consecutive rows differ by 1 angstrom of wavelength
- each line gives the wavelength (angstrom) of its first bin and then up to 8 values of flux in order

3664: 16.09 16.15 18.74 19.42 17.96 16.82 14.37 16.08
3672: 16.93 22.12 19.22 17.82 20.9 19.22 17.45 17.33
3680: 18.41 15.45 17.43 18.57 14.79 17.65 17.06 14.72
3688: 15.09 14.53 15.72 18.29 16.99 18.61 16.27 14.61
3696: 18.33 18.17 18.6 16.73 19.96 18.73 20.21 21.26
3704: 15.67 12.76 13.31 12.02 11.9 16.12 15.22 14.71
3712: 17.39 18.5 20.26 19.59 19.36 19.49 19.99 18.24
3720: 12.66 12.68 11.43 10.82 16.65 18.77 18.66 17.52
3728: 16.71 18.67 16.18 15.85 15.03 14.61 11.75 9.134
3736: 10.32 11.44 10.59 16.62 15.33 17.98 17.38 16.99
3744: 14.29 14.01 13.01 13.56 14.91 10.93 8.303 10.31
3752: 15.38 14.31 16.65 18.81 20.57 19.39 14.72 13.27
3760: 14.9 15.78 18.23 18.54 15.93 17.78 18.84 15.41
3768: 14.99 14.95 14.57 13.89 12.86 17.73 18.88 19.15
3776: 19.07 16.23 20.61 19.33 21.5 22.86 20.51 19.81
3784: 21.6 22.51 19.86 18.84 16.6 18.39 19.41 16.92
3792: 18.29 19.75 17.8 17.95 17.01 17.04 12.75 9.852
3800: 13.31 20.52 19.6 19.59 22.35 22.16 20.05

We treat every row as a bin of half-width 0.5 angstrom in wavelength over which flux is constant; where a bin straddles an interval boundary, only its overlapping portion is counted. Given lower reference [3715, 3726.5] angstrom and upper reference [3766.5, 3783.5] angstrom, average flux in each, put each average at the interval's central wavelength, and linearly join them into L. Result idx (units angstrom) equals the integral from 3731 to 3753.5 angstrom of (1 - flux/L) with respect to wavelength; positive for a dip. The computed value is 4.55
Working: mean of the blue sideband 16.4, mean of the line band 13.5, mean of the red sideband 17.8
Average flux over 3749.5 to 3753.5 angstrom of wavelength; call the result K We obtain 12.1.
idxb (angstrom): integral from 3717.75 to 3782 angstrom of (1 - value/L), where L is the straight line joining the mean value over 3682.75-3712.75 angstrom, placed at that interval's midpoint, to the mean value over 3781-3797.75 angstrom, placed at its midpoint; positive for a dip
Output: 7.7 angstrom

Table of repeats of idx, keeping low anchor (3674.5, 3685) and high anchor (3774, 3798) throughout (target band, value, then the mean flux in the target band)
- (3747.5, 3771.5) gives 4.2 angstrom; 15.5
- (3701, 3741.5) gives 5.7 angstrom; 15.7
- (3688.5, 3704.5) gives 0.2 angstrom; 17.7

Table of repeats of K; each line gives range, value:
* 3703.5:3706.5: 13.9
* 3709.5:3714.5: 17.2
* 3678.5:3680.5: 17.9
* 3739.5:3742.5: 16.9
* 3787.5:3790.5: 18.1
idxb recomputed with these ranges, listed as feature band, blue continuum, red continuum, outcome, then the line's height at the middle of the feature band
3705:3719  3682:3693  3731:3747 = -1.3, 15.3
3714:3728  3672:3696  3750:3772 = -0.1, 16.6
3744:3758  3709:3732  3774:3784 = 2.9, 18.4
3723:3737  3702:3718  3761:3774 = 1.3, 16.6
